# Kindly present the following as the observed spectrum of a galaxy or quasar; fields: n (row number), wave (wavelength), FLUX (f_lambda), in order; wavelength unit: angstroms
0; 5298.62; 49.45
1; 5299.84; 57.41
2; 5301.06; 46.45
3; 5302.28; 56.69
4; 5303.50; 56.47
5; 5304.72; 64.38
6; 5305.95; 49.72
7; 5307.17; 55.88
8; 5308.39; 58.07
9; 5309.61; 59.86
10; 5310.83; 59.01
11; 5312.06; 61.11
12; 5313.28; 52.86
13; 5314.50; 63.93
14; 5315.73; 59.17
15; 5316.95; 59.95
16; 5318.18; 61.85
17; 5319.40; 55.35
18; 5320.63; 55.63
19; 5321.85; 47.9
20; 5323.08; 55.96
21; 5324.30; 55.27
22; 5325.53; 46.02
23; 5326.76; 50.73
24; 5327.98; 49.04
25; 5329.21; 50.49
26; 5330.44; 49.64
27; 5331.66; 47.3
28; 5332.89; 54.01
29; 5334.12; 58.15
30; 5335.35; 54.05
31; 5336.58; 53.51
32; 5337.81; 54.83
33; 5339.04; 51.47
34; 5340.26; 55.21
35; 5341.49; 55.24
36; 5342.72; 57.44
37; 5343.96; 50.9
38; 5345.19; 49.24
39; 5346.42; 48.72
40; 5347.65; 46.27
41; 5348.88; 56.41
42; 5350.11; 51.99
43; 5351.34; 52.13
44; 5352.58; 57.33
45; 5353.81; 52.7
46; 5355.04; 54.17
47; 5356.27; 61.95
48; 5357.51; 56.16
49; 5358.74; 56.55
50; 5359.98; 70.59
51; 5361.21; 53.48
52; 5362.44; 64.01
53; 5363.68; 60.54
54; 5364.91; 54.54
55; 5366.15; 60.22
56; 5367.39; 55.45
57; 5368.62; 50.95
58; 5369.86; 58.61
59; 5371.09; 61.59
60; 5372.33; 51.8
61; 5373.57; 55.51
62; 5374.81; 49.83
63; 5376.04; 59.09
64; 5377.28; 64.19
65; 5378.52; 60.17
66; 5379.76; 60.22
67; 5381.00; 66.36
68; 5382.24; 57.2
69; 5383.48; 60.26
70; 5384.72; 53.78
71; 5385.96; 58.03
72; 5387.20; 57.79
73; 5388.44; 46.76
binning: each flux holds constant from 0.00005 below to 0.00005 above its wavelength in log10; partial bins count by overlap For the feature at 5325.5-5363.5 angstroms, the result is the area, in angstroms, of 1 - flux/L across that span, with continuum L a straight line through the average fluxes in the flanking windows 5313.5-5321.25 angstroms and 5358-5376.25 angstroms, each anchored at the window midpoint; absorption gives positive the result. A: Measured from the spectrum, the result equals 2.7 angstroms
